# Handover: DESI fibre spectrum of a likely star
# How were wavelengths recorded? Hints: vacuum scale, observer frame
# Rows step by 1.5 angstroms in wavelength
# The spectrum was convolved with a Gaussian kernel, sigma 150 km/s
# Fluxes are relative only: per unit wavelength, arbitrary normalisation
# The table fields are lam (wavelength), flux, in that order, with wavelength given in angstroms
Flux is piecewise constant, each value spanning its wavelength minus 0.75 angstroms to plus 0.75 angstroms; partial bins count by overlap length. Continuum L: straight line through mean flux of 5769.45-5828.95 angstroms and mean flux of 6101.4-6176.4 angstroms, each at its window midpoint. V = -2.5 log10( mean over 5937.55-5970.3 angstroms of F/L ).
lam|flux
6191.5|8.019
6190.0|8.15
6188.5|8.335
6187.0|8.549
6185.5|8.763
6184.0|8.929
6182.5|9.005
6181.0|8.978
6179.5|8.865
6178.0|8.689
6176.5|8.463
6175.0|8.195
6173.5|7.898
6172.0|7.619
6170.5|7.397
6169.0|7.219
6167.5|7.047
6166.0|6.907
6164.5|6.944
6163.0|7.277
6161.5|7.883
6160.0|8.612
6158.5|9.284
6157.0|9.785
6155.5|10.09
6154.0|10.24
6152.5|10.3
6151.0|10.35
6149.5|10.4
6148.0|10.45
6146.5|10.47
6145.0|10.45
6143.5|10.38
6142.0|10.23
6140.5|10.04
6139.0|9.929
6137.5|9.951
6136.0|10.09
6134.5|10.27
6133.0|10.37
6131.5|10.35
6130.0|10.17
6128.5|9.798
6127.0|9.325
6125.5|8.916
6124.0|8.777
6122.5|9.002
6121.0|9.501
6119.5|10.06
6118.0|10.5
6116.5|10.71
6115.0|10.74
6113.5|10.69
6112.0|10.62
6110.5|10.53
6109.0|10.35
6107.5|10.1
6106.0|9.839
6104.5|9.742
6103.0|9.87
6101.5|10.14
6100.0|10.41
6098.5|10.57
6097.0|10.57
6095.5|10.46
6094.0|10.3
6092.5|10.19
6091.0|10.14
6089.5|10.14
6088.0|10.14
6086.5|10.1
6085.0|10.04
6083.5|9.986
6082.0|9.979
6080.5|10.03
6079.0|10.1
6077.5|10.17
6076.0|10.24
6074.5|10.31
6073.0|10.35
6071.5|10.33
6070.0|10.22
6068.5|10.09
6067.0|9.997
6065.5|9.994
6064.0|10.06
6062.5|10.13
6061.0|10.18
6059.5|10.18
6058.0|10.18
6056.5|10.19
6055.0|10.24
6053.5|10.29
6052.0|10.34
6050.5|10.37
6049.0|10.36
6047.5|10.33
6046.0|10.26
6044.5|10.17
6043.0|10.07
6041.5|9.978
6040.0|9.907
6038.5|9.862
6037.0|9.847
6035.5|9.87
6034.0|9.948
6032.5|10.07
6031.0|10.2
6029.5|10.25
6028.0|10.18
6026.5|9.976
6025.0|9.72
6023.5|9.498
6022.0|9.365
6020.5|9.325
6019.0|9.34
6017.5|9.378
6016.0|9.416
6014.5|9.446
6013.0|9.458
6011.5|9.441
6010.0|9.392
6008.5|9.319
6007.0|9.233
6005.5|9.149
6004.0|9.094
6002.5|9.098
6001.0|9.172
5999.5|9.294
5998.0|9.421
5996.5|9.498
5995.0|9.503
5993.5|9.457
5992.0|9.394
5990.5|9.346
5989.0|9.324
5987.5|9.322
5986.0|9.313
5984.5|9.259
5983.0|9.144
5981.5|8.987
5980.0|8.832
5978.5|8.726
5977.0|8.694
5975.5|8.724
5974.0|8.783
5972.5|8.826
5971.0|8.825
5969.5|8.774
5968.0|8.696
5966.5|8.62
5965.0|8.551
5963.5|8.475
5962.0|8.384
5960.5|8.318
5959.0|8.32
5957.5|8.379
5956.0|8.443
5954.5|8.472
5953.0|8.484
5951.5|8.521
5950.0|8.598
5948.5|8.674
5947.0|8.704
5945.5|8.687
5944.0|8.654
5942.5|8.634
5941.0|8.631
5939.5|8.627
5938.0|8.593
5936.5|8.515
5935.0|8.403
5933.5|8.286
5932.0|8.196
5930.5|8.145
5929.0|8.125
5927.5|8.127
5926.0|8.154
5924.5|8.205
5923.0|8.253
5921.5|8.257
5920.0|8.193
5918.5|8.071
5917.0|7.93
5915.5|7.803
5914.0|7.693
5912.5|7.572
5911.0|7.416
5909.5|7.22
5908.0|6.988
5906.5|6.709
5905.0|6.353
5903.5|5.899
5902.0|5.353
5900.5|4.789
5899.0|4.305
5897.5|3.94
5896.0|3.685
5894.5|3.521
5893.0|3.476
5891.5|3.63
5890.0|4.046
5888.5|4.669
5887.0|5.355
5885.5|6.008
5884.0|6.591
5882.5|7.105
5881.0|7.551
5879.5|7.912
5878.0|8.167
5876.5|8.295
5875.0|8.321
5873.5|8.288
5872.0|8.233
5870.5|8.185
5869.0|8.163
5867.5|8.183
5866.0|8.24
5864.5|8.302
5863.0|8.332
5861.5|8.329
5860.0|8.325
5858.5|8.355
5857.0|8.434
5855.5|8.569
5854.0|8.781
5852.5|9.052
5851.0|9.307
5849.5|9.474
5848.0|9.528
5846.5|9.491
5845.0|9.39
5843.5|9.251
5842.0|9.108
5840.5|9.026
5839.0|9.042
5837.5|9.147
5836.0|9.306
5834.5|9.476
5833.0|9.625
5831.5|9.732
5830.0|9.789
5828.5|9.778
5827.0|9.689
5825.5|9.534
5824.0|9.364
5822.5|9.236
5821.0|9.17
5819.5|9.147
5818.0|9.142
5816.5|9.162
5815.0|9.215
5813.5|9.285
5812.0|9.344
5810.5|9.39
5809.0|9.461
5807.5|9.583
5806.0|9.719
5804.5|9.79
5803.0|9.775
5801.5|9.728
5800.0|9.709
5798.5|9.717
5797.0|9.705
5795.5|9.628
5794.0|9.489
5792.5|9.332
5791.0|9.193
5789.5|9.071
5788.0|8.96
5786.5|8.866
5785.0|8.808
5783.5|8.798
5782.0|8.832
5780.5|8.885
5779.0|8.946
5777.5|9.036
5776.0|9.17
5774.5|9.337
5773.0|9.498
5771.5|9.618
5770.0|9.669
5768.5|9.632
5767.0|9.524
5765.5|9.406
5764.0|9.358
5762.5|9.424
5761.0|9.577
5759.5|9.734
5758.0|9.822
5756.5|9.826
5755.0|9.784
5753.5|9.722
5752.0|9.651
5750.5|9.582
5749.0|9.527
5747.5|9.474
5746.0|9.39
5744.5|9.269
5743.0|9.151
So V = 0.104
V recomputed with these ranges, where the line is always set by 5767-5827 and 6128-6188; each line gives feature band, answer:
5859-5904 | 0.39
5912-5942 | 0.13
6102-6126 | -0.09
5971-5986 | 0.04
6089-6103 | -0.12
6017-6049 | -0.08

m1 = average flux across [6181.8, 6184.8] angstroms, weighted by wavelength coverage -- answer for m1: 8.96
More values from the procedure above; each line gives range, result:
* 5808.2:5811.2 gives 9.43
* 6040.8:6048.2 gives 10.2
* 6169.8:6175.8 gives 7.79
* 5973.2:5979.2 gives 8.73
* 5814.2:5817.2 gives 9.19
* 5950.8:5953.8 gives 8.5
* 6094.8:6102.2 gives 10.4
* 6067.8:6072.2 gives 10.2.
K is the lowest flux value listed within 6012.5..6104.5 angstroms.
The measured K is 9.325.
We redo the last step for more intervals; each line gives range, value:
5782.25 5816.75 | 8.798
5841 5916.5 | 3.476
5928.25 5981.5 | 8.125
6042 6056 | 10.07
